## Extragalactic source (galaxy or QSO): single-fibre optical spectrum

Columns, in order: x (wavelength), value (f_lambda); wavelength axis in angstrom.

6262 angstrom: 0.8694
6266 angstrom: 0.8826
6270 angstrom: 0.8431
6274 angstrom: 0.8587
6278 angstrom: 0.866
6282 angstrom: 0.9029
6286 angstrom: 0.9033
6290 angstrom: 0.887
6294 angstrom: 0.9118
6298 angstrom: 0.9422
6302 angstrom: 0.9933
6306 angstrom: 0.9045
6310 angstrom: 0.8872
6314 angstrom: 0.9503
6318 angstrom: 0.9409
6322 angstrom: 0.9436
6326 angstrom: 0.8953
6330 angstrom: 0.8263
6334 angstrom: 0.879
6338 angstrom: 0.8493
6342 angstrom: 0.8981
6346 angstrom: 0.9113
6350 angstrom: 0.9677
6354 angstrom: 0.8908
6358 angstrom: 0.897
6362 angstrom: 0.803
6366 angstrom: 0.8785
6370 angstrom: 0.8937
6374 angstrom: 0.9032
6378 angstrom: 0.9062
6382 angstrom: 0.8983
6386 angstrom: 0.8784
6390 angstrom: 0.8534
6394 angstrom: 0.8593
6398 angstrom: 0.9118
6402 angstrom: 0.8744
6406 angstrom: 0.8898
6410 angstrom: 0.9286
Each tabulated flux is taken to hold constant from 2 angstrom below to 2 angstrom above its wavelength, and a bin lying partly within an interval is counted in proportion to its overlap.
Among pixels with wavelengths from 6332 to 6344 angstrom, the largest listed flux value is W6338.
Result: 0.8981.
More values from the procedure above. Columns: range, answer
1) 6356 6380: 0.9062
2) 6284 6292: 0.9033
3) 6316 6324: 0.9436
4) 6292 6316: 0.9933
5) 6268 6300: 0.9422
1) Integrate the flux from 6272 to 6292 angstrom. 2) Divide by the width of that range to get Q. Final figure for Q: 0.884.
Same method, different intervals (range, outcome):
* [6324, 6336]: 0.867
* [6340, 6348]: 0.905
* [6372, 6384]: 0.903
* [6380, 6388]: 0.888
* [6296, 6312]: 0.932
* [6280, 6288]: 0.903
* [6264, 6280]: 0.863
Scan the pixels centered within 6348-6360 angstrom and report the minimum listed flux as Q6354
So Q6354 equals 0.8908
